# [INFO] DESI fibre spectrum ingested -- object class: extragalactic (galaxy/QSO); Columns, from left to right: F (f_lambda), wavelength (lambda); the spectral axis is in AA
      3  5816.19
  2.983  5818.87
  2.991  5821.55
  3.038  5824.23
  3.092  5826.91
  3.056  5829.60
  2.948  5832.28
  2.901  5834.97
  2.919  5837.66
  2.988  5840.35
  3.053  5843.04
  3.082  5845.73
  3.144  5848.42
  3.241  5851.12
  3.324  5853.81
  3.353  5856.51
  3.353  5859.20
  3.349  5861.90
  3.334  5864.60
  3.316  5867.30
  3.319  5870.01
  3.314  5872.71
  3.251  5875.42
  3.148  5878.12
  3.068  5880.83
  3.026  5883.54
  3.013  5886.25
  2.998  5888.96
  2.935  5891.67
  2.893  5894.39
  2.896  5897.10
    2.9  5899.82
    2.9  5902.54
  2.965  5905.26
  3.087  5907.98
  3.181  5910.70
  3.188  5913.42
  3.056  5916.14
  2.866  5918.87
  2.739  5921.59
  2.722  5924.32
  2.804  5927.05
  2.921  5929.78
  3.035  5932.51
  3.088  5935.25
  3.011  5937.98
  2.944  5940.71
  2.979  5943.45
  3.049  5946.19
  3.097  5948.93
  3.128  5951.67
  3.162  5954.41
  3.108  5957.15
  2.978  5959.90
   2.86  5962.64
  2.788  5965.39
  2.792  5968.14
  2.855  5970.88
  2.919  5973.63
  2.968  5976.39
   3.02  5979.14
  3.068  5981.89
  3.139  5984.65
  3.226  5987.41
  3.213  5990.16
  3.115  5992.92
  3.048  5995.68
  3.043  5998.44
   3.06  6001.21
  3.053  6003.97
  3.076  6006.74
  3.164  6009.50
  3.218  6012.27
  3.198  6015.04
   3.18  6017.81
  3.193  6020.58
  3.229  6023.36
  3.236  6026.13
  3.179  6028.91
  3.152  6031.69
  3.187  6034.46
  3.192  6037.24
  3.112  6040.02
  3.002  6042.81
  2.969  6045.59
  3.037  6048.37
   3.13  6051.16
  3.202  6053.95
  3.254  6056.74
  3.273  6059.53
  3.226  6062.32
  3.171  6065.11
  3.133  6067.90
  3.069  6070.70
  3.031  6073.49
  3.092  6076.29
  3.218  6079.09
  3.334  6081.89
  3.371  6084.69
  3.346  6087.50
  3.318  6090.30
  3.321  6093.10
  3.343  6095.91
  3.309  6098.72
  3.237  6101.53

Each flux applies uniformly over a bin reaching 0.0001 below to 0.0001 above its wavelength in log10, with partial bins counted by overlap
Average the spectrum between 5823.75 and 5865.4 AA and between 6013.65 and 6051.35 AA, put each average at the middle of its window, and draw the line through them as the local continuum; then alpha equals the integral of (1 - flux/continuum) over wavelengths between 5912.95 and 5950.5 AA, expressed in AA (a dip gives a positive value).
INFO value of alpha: 2.1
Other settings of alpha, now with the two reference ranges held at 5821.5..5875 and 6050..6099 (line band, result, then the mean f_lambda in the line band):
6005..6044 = 0.59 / 3.16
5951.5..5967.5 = 1.05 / 2.98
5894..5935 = 3.00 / 2.95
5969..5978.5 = 0.84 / 2.92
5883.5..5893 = 0.55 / 2.99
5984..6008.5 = 0.75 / 3.11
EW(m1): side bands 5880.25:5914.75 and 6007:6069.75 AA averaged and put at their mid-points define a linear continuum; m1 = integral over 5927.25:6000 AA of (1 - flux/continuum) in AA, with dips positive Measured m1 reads 1.41 AA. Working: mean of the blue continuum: 3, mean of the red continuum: 3.16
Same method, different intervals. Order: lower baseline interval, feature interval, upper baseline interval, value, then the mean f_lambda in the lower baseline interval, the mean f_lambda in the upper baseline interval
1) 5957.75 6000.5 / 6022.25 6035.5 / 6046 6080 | -0.5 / 3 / 3.15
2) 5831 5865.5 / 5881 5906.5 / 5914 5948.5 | 0.7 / 3.15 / 2.94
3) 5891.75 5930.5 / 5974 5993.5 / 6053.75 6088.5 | -0.2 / 2.94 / 3.21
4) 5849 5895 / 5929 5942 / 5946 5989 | 0.3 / 3.19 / 3.01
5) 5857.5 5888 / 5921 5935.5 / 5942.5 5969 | 0.9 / 3.23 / 3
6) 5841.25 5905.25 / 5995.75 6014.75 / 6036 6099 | 0.4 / 3.13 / 3.19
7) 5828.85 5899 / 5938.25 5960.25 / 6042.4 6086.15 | 0.6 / 3.12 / 3.16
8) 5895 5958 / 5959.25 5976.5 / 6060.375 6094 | 1.0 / 2.99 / 3.22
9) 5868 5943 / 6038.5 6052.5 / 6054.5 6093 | 0.6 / 3.01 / 3.22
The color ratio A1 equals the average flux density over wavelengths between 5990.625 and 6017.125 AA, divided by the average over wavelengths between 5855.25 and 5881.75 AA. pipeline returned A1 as 0.9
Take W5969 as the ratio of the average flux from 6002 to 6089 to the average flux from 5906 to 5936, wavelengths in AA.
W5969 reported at 1.07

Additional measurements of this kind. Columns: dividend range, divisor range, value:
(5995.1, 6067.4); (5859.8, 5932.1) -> 1.03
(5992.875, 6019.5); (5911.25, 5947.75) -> 1.05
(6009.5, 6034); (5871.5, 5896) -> 1.04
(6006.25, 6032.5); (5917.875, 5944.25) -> 1.09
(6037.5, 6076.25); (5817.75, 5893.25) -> 1.00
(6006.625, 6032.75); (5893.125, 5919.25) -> 1.06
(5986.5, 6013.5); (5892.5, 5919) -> 1.04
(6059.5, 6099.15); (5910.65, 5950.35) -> 1.09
